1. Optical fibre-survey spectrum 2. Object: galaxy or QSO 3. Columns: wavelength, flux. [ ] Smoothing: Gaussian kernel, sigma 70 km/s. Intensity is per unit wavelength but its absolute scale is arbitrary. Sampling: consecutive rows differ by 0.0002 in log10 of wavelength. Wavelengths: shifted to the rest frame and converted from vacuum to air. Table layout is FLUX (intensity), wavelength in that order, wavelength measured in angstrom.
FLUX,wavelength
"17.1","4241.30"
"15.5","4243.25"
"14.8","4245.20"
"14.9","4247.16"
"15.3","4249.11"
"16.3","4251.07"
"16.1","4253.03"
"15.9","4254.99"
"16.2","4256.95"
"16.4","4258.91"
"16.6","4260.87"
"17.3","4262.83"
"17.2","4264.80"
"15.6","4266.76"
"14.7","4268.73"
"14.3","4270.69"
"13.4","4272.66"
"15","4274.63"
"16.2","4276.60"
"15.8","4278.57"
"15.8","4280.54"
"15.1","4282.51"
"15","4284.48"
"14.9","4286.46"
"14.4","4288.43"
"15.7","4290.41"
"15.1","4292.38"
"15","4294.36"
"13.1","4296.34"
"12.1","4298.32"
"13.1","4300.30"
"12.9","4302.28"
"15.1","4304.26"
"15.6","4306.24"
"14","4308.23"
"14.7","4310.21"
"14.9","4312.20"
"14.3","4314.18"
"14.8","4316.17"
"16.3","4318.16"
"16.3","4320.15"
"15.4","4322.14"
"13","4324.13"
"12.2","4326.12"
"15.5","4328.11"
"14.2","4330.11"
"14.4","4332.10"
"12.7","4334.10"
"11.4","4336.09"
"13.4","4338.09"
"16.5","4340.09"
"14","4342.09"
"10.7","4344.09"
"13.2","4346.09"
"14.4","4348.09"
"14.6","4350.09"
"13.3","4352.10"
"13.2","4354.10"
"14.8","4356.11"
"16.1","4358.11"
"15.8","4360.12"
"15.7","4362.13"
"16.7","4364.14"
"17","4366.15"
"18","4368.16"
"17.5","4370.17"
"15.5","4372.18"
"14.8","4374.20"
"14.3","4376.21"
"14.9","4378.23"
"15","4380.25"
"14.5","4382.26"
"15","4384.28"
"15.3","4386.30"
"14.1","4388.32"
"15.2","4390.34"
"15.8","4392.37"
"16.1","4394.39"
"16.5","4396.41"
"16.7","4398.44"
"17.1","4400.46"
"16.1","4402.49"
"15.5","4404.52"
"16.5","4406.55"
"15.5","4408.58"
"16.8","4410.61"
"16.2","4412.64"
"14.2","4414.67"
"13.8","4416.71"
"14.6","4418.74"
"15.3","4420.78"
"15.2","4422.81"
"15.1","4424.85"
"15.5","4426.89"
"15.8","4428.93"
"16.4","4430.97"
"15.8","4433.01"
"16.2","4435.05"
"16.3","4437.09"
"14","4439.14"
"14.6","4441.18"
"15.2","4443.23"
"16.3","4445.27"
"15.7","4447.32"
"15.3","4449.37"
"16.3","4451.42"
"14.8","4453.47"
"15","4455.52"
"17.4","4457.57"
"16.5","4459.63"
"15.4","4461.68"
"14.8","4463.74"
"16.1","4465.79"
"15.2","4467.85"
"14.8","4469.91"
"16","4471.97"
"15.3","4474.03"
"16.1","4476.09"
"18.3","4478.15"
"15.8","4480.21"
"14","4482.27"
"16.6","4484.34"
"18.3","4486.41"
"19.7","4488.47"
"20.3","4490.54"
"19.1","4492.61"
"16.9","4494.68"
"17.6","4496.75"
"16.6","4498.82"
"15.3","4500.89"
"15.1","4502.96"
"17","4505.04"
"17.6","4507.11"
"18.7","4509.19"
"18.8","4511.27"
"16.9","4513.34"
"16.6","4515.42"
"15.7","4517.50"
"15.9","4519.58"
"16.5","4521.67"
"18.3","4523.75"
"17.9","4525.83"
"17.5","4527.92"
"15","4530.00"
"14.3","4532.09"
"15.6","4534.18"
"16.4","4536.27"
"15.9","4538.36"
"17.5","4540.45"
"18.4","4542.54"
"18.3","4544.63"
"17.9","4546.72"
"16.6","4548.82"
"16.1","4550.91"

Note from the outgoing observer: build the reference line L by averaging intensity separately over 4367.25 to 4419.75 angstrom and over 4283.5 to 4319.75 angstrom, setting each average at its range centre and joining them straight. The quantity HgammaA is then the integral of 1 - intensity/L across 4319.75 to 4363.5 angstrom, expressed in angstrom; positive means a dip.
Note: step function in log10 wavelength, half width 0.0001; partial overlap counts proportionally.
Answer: 2.5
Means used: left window 14.5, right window 15.6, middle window 14.1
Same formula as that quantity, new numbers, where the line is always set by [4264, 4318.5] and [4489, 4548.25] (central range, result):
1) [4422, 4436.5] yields 0.4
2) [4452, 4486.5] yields 1.5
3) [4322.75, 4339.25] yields 1.9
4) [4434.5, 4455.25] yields 1.1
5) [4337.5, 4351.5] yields 1.4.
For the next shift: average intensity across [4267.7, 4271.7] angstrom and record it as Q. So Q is 14.5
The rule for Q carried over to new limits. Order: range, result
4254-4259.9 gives 16.2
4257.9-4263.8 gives 16.8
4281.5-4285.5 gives 15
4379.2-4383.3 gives 14.8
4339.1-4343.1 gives 15.2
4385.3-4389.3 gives 14.7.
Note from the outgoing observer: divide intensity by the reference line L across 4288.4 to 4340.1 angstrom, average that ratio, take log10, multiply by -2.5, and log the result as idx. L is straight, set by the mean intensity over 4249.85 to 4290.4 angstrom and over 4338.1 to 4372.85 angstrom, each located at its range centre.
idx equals 0.08 mag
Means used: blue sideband 15.6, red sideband 15.1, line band 14.3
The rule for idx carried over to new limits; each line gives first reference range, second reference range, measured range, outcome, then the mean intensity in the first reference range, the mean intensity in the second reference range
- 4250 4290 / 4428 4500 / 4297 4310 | 0.14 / 15.6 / 16.2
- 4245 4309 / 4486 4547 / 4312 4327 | 0.06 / 15.1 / 17.2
